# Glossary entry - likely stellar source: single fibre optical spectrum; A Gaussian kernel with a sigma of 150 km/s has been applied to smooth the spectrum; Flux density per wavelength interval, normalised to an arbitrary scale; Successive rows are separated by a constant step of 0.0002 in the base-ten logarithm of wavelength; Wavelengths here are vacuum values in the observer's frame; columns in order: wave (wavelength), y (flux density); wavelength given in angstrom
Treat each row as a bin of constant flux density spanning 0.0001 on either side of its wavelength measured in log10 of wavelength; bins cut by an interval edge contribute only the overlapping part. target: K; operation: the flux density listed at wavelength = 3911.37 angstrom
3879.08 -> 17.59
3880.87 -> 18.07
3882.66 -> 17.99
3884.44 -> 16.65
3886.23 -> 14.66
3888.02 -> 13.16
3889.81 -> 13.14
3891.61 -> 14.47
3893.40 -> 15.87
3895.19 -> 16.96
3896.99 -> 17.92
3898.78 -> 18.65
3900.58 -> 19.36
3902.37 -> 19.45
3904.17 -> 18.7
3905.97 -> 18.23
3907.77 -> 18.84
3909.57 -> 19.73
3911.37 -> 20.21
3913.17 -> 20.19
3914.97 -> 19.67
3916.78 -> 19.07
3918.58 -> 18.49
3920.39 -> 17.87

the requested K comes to 20.21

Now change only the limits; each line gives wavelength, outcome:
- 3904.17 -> 18.7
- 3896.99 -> 17.92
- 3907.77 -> 18.84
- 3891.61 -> 14.47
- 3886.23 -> 14.66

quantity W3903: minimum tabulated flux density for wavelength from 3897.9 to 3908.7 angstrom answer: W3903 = 18.23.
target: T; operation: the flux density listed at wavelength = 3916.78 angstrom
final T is 19.07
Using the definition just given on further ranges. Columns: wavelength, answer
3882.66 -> 17.99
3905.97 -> 18.23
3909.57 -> 19.73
